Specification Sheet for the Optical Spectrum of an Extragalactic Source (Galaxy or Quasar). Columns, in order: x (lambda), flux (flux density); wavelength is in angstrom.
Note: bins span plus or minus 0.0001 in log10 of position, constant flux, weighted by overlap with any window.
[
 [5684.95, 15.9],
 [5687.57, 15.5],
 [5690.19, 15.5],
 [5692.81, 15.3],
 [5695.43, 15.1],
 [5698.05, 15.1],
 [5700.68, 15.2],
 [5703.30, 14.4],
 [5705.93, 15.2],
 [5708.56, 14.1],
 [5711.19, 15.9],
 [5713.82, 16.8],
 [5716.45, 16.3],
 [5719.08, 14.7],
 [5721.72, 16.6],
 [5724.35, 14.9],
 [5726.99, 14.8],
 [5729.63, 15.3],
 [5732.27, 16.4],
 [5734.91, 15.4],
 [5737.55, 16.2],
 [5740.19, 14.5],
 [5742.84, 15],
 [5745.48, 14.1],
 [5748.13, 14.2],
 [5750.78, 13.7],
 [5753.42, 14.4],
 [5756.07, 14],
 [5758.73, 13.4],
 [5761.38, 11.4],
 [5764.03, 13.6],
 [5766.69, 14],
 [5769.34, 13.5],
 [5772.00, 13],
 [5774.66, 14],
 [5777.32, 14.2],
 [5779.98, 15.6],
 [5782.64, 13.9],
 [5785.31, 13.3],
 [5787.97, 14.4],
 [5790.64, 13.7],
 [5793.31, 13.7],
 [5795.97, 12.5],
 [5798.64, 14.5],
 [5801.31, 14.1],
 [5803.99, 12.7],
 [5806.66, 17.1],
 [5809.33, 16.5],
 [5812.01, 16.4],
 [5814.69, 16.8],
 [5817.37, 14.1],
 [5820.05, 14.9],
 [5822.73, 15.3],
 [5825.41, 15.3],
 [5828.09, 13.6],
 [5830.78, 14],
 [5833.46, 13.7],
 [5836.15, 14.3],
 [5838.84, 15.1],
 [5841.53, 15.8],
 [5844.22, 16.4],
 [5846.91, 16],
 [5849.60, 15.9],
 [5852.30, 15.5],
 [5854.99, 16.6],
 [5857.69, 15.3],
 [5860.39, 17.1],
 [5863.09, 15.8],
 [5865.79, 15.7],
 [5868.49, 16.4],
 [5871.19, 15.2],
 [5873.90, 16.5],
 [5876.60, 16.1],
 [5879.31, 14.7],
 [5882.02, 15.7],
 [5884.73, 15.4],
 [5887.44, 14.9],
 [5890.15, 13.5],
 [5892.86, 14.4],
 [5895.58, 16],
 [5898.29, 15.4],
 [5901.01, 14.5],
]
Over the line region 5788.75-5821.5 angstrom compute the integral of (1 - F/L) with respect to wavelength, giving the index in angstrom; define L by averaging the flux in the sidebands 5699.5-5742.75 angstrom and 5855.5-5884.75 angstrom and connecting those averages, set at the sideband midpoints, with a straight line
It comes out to 1.9 angstrom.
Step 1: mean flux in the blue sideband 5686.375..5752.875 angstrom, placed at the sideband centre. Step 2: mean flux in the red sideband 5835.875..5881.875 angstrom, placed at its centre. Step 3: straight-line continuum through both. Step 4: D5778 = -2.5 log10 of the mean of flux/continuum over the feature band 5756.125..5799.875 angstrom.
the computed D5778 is 0.133 mag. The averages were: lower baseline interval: 15.2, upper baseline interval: 15.8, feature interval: 13.7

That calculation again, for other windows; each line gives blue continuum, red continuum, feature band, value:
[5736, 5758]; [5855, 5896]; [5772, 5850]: 0.02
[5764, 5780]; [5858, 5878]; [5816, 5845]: 0.03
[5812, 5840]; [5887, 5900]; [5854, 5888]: -0.07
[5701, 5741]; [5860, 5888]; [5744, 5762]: 0.13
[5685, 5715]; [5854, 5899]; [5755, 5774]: 0.16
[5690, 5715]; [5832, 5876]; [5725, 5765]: 0.07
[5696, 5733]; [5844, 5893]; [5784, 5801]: 0.13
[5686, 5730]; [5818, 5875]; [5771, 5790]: 0.10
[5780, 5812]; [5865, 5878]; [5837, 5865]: -0.03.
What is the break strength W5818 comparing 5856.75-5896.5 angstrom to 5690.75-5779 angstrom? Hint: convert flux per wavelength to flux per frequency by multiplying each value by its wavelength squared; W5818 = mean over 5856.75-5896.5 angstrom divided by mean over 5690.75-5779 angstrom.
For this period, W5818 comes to 1.11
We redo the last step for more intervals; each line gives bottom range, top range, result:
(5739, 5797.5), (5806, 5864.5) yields 1.15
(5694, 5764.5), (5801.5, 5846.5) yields 1.05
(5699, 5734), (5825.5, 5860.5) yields 1.03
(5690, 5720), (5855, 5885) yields 1.10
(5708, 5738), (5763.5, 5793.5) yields 0.91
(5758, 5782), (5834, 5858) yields 1.17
